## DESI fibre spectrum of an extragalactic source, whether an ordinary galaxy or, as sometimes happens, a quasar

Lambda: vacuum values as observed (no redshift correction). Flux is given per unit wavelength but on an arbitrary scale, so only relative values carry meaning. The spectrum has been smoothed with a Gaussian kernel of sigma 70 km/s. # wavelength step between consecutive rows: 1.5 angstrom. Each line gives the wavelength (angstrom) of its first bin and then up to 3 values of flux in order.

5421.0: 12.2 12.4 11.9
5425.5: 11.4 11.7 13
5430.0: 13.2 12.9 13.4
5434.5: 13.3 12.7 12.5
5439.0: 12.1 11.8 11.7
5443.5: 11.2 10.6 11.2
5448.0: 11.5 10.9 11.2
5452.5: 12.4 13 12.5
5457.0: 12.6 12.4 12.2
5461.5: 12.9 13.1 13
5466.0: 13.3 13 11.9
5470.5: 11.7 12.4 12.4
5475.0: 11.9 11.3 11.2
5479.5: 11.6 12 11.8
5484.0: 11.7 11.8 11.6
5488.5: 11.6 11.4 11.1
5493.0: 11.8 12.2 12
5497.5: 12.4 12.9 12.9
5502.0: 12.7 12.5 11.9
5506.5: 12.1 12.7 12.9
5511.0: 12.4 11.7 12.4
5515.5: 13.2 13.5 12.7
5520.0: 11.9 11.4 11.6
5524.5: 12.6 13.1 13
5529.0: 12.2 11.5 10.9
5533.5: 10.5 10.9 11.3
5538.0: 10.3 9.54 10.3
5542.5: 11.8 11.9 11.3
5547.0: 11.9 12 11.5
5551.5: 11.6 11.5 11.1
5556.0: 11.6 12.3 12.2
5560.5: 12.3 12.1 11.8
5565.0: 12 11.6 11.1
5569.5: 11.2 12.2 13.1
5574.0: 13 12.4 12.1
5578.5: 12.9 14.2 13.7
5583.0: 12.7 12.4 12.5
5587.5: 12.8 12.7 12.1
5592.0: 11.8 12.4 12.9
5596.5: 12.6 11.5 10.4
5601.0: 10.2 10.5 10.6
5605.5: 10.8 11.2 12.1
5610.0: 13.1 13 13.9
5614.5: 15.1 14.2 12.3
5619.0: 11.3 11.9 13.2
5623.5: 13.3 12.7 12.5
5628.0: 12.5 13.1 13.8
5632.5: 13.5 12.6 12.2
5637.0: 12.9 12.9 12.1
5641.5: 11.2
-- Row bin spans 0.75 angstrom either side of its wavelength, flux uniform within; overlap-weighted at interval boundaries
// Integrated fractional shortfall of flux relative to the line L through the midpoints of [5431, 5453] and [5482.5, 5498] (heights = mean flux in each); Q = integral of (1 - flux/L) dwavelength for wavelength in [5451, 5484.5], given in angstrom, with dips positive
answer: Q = -1.2 angstrom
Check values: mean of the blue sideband 11.9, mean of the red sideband 11.8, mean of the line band 12.3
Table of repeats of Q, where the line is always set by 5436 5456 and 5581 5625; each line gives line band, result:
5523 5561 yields 1.7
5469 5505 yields -0.1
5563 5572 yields 0.4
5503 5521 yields -0.7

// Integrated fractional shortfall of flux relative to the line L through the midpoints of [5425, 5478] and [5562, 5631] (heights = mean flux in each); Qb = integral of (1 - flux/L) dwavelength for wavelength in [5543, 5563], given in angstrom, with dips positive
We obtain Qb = 0.9 angstrom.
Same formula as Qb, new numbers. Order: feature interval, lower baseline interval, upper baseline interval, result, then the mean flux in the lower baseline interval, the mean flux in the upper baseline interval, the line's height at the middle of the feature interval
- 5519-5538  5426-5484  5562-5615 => 0.80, 12.2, 12.2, 12.2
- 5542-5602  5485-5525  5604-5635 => 2.15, 12.2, 12.7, 12.5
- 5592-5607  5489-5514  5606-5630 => 1.63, 12.2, 12.8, 12.7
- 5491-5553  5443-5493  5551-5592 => 0.95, 12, 12.3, 12.1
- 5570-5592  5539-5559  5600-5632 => -1.46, 11.5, 12.4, 11.9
